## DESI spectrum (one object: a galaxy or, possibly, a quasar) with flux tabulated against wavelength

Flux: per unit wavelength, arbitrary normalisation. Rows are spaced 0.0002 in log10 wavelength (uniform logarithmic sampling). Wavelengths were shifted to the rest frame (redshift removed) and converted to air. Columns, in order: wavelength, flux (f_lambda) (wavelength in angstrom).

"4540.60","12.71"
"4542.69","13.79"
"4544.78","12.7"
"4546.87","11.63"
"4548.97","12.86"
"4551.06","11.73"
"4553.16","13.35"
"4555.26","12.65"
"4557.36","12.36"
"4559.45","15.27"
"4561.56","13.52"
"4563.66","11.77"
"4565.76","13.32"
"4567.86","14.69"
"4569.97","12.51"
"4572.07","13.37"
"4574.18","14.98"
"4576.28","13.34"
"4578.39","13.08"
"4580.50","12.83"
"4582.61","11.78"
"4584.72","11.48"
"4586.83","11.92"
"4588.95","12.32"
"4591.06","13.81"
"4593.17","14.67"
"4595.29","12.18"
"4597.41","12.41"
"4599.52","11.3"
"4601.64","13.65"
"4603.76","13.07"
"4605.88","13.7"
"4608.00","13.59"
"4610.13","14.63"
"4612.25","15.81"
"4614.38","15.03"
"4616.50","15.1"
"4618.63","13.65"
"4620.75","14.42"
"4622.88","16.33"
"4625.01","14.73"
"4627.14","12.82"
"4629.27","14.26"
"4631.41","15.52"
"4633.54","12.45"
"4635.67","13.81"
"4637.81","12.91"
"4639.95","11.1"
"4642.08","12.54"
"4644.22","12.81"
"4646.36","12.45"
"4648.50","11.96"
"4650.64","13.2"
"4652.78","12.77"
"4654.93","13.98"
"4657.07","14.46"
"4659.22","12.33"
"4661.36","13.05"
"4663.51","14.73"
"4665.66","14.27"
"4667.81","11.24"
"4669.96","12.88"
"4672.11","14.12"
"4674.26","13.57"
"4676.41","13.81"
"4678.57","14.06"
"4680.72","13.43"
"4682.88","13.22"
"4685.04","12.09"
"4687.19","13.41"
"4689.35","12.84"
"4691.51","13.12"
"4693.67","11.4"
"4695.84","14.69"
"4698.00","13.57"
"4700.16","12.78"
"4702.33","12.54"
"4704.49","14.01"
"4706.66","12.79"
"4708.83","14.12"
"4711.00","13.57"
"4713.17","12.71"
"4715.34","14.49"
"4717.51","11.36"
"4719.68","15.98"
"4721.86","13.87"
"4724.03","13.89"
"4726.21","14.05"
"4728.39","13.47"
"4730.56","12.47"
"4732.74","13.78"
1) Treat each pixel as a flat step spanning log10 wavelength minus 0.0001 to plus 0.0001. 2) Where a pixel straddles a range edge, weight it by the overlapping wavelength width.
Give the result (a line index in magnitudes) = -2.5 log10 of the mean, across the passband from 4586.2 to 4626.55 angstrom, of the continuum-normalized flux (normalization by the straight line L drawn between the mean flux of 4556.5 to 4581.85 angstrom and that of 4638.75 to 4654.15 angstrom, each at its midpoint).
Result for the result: -0.07 mag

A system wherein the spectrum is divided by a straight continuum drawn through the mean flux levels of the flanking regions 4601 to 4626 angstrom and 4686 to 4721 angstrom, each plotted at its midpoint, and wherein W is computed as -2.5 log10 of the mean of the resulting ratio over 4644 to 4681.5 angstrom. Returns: 0.04 mag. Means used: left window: 14.5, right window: 13.3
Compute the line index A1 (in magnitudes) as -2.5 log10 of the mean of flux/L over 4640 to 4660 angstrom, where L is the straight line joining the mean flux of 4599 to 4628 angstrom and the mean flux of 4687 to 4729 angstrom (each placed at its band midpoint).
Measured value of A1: 0.08 mag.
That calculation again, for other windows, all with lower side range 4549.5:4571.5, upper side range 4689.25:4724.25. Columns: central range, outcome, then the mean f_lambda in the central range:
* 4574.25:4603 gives 0.03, 12.8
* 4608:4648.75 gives -0.05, 13.8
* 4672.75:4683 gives -0.03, 13.7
